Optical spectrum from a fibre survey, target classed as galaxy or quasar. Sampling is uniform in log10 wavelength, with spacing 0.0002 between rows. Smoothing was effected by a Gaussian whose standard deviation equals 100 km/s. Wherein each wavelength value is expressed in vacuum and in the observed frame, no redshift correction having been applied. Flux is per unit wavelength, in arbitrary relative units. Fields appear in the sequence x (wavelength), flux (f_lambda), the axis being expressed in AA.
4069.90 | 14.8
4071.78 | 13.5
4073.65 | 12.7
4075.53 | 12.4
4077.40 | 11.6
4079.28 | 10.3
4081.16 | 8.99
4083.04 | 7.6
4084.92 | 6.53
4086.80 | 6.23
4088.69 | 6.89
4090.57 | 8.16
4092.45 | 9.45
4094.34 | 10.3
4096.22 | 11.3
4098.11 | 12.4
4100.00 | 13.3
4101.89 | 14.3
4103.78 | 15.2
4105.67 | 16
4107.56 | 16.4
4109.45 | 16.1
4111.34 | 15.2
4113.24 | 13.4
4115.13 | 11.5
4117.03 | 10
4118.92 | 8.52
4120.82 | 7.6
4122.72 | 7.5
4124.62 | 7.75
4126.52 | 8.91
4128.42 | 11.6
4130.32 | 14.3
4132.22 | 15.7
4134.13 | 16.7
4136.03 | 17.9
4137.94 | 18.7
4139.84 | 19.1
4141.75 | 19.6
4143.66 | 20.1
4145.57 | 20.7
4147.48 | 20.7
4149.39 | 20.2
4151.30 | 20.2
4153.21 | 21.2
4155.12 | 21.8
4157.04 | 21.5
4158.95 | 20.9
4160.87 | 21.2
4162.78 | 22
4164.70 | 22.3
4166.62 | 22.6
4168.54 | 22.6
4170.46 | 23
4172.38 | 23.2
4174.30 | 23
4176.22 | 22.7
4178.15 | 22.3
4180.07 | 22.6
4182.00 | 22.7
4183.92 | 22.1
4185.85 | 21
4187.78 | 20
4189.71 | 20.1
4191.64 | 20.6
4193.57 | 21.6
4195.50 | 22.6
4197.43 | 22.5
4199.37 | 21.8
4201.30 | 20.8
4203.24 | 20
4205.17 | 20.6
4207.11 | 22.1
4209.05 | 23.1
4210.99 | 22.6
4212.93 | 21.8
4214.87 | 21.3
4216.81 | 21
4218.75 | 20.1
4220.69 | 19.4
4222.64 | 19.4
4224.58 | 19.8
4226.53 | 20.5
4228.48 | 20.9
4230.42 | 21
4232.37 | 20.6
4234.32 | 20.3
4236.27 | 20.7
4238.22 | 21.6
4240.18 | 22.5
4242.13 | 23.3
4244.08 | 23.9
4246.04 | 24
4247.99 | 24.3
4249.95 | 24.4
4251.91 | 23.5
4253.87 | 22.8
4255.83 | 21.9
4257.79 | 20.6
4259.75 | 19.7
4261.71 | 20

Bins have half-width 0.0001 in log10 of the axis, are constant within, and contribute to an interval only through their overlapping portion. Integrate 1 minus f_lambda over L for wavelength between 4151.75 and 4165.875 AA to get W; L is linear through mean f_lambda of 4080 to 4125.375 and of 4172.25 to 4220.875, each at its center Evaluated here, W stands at -3.47 AA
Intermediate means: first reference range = 10.9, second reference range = 21.6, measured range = 21.5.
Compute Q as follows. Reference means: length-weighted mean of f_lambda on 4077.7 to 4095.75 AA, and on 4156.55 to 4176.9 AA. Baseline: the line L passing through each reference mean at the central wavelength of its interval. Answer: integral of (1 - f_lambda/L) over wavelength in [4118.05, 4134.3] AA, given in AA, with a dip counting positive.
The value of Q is 5.0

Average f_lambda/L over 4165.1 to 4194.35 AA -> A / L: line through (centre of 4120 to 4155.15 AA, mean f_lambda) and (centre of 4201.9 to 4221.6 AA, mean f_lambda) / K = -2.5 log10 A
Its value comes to -0.159 mag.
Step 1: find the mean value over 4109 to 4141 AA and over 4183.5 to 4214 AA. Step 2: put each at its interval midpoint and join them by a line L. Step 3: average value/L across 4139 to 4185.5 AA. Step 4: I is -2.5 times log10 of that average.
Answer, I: -0.25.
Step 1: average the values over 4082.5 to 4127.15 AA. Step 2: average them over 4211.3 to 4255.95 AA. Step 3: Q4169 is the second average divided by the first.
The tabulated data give 1.99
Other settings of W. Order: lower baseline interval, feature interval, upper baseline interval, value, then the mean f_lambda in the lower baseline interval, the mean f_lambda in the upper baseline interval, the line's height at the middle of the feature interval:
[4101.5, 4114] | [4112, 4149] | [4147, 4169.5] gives 8.1 AA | 15.3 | 21.5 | 18.1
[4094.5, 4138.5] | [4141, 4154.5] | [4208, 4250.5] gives -4.5 AA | 13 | 21.6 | 15.4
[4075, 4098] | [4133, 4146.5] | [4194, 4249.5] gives -4.6 AA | 9.21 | 21.5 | 14.1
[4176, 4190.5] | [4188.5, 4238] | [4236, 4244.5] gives 2.4 AA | 21.6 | 22.4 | 22.1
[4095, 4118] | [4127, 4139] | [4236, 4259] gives -0.1 AA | 13.7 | 22.8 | 15.4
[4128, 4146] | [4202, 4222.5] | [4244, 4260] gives -0.1 AA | 17.5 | 22.9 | 21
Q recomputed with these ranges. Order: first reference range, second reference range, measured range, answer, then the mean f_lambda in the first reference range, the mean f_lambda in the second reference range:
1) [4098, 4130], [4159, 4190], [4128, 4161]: -3.6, 12.1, 22.1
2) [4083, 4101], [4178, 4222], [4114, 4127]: 3.7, 9.31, 21.4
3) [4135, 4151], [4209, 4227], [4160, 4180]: -2.4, 19.6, 20.8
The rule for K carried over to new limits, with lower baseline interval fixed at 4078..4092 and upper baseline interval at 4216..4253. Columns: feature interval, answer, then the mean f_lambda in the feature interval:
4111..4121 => -0.03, 11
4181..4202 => -0.21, 21.4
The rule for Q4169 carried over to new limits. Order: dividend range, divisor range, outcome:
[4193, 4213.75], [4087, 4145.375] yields 1.66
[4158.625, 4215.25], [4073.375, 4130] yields 2.00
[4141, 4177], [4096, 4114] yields 1.49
